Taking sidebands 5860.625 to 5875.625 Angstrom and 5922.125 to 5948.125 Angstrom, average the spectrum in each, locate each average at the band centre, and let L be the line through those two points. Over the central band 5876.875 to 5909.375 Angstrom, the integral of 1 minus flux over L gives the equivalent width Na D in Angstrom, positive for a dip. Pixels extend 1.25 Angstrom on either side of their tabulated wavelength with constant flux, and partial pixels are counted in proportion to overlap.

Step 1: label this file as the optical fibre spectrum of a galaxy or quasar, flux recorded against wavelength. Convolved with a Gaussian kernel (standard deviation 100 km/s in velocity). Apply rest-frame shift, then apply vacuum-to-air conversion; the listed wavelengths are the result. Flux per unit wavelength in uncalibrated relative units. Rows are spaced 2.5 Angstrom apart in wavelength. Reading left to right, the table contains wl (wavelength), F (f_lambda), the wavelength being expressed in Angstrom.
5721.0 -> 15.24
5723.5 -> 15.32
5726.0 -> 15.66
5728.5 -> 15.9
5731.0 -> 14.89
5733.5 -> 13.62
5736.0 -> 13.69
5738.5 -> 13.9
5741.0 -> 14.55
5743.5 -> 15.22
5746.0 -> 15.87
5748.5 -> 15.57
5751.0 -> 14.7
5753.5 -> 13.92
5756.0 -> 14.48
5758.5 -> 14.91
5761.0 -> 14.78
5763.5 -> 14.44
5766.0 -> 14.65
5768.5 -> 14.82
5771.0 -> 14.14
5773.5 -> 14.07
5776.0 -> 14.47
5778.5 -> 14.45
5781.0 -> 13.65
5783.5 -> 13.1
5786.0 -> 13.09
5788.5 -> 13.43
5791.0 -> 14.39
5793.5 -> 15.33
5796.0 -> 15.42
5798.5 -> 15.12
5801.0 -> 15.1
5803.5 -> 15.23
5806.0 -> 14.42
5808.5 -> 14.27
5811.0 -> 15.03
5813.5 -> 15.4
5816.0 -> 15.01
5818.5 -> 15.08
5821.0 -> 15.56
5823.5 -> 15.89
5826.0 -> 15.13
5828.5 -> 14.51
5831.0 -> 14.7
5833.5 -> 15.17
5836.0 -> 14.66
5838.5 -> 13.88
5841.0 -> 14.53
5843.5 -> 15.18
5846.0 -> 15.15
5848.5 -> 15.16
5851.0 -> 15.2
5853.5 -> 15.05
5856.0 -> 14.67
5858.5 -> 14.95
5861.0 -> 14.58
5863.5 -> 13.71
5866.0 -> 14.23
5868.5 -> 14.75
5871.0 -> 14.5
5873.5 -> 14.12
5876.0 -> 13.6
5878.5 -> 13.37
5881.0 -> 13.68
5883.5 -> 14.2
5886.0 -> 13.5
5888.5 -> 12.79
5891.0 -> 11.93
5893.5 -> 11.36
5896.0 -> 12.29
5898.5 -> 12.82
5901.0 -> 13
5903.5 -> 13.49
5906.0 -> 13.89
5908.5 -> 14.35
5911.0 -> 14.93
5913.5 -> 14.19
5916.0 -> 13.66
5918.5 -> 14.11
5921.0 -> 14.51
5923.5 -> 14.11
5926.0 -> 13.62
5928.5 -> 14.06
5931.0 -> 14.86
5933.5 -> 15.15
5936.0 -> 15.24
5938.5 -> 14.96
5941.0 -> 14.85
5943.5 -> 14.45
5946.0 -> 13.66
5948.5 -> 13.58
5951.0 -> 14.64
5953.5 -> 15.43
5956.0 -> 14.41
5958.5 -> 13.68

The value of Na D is 2.8 Angstrom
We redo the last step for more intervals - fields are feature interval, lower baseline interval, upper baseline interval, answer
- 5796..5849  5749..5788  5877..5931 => -3.8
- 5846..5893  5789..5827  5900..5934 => 1.4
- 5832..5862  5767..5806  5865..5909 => -2.3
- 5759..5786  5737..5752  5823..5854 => 1.3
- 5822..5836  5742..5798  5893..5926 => -0.9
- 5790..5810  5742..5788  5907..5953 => -0.7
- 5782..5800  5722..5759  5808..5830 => 0.9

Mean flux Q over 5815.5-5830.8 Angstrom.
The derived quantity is 15.2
